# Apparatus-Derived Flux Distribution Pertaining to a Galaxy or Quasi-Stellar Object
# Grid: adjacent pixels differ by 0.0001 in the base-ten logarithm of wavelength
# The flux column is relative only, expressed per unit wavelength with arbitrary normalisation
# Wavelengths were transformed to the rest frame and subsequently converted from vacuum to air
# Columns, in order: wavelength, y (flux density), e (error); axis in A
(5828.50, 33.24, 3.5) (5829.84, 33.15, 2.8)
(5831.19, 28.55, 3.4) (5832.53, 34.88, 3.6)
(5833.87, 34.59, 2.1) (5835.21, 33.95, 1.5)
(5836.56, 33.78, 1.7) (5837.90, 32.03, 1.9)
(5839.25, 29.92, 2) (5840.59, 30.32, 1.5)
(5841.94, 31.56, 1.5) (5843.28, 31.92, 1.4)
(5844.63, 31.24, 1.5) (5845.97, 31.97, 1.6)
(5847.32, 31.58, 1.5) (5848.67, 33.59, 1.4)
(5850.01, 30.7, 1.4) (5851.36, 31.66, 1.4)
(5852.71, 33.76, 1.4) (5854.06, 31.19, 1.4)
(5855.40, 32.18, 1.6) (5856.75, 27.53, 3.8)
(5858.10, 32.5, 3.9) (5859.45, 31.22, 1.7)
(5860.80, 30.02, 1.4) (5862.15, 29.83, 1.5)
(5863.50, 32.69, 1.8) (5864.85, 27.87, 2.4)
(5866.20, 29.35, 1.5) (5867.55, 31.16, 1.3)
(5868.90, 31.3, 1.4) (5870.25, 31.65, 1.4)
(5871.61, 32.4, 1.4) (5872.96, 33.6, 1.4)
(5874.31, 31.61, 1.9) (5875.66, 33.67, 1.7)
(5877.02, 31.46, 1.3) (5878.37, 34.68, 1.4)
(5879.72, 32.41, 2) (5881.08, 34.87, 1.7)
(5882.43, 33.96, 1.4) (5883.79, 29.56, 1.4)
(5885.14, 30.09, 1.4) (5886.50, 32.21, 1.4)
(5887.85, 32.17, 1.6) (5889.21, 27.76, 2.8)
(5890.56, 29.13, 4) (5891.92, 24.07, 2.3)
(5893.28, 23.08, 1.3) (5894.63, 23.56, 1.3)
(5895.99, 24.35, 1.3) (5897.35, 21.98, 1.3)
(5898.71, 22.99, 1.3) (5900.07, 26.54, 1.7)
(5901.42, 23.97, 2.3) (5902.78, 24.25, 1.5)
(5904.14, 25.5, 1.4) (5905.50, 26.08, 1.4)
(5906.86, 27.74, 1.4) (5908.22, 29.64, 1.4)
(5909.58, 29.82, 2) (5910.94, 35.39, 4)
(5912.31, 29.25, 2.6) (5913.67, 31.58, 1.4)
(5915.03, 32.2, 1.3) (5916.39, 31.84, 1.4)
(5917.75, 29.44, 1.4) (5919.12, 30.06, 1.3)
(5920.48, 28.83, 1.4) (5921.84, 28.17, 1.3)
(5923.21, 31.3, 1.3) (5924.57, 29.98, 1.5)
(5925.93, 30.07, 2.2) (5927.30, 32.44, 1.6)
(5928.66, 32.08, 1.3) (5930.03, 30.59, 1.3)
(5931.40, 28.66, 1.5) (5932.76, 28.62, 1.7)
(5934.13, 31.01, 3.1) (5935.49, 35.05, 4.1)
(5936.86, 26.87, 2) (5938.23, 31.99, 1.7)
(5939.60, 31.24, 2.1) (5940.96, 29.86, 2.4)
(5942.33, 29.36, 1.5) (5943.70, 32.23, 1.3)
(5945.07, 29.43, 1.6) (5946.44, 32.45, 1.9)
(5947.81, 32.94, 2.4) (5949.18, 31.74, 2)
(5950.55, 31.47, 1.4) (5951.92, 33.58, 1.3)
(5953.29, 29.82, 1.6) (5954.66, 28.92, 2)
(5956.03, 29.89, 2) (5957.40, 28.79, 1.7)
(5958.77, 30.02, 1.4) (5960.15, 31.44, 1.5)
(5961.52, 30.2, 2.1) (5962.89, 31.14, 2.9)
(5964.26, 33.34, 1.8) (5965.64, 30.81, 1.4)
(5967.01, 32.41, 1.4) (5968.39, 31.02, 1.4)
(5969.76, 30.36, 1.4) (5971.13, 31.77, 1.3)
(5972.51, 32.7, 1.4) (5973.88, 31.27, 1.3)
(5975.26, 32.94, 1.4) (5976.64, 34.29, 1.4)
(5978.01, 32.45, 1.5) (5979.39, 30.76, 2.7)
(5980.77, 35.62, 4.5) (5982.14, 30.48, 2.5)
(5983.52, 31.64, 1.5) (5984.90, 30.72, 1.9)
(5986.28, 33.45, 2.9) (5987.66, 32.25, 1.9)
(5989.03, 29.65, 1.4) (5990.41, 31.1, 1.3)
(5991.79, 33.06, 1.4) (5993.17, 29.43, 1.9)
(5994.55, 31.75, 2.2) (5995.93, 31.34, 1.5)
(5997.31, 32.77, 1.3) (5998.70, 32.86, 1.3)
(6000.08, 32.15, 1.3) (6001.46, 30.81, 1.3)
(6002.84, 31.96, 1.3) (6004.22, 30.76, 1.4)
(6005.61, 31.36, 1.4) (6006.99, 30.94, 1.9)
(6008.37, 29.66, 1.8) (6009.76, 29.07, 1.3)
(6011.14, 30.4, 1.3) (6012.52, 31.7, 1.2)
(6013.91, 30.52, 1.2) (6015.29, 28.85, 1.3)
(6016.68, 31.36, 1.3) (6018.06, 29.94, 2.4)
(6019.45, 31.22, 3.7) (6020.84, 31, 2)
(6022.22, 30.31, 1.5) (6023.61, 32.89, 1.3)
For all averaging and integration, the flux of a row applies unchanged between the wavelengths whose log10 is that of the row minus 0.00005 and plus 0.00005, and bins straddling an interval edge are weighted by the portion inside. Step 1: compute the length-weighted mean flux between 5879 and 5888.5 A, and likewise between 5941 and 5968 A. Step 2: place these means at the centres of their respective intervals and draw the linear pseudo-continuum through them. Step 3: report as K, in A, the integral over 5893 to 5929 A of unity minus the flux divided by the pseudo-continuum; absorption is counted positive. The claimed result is 3.9 A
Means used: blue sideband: 32.2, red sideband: 31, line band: 28.3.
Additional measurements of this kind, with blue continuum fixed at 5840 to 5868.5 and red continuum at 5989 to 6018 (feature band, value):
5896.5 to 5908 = 2.23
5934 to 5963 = 0.18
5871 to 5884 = -0.76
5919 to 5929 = 0.25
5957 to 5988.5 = -0.71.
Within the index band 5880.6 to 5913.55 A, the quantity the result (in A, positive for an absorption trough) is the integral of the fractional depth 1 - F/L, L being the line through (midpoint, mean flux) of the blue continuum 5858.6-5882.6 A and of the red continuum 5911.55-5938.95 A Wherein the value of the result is 3.53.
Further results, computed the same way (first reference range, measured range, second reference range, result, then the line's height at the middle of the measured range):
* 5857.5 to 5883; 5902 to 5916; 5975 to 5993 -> 1.23 A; 32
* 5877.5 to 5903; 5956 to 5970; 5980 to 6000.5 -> -0.03 A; 30.8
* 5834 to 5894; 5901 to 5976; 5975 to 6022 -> 2.07 A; 31.3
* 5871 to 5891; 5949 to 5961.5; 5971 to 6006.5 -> 0.54 A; 31.9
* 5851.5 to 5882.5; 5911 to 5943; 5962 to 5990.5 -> 1.29 A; 31.8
